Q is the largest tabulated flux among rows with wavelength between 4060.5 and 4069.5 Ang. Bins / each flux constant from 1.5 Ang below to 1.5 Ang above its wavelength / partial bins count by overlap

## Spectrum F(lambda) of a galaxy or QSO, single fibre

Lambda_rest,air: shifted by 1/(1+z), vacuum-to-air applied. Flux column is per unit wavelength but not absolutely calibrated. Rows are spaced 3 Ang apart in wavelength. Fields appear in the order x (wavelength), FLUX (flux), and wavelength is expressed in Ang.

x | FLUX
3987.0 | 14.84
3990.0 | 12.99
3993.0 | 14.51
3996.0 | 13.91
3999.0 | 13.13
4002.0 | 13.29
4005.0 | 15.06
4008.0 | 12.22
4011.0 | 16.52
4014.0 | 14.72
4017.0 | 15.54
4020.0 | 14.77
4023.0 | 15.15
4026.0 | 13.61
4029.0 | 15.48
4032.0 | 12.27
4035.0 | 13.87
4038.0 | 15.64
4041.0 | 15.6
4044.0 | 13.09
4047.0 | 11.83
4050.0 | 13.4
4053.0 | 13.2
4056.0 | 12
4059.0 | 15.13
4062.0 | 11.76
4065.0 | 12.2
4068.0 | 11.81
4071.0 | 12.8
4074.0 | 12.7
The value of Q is 12.2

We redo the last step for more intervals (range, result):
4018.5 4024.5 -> 15.15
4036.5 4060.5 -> 15.64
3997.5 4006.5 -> 15.06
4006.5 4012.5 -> 16.52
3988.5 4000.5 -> 14.51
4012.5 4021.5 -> 15.54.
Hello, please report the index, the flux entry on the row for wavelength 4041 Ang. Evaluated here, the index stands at 15.6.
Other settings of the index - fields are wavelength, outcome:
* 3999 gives 13.13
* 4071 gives 12.8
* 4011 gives 16.52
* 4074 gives 12.7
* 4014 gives 14.72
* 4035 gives 13.87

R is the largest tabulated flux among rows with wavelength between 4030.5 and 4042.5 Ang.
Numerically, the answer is 15.64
